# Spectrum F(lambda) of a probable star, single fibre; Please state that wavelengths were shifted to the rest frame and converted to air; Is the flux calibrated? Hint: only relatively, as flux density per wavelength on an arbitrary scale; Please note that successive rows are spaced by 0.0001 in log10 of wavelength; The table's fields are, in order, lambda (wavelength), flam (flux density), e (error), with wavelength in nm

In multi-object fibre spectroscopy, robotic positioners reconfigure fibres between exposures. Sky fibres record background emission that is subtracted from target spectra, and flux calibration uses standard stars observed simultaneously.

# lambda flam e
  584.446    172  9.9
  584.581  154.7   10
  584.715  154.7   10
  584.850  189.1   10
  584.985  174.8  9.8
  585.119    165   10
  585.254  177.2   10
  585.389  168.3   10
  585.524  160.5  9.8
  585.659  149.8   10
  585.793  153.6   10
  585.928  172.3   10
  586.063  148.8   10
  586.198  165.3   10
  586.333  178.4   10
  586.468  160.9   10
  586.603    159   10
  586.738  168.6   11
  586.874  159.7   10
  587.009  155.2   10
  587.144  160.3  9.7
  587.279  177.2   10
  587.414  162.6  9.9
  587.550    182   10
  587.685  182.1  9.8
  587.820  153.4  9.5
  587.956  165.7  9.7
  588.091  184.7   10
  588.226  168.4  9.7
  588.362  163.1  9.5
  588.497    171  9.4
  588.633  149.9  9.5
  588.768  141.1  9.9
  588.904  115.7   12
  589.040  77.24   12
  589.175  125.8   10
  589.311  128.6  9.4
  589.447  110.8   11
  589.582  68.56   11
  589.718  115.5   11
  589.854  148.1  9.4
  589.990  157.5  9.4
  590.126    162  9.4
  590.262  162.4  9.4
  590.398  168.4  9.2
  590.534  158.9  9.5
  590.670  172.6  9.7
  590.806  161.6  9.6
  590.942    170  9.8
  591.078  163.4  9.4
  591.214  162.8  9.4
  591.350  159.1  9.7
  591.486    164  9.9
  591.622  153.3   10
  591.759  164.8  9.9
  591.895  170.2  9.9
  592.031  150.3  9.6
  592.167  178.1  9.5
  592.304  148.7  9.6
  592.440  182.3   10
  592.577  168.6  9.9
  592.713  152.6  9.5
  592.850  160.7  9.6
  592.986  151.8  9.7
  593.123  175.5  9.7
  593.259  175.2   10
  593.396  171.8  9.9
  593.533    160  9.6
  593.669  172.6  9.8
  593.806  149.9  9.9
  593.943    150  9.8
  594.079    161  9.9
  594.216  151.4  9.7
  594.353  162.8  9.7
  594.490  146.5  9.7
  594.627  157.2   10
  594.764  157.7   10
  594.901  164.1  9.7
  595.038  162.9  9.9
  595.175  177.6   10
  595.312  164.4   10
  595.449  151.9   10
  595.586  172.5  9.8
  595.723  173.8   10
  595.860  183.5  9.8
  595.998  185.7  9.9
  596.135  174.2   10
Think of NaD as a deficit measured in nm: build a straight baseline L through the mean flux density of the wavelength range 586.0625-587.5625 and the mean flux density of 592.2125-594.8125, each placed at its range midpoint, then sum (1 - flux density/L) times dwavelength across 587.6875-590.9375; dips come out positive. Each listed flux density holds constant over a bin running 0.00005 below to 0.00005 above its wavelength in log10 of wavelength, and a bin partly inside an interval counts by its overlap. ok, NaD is 0.345 nm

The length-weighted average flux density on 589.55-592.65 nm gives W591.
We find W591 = 158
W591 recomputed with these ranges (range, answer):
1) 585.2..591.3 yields 155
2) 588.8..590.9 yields 136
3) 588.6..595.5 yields 154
